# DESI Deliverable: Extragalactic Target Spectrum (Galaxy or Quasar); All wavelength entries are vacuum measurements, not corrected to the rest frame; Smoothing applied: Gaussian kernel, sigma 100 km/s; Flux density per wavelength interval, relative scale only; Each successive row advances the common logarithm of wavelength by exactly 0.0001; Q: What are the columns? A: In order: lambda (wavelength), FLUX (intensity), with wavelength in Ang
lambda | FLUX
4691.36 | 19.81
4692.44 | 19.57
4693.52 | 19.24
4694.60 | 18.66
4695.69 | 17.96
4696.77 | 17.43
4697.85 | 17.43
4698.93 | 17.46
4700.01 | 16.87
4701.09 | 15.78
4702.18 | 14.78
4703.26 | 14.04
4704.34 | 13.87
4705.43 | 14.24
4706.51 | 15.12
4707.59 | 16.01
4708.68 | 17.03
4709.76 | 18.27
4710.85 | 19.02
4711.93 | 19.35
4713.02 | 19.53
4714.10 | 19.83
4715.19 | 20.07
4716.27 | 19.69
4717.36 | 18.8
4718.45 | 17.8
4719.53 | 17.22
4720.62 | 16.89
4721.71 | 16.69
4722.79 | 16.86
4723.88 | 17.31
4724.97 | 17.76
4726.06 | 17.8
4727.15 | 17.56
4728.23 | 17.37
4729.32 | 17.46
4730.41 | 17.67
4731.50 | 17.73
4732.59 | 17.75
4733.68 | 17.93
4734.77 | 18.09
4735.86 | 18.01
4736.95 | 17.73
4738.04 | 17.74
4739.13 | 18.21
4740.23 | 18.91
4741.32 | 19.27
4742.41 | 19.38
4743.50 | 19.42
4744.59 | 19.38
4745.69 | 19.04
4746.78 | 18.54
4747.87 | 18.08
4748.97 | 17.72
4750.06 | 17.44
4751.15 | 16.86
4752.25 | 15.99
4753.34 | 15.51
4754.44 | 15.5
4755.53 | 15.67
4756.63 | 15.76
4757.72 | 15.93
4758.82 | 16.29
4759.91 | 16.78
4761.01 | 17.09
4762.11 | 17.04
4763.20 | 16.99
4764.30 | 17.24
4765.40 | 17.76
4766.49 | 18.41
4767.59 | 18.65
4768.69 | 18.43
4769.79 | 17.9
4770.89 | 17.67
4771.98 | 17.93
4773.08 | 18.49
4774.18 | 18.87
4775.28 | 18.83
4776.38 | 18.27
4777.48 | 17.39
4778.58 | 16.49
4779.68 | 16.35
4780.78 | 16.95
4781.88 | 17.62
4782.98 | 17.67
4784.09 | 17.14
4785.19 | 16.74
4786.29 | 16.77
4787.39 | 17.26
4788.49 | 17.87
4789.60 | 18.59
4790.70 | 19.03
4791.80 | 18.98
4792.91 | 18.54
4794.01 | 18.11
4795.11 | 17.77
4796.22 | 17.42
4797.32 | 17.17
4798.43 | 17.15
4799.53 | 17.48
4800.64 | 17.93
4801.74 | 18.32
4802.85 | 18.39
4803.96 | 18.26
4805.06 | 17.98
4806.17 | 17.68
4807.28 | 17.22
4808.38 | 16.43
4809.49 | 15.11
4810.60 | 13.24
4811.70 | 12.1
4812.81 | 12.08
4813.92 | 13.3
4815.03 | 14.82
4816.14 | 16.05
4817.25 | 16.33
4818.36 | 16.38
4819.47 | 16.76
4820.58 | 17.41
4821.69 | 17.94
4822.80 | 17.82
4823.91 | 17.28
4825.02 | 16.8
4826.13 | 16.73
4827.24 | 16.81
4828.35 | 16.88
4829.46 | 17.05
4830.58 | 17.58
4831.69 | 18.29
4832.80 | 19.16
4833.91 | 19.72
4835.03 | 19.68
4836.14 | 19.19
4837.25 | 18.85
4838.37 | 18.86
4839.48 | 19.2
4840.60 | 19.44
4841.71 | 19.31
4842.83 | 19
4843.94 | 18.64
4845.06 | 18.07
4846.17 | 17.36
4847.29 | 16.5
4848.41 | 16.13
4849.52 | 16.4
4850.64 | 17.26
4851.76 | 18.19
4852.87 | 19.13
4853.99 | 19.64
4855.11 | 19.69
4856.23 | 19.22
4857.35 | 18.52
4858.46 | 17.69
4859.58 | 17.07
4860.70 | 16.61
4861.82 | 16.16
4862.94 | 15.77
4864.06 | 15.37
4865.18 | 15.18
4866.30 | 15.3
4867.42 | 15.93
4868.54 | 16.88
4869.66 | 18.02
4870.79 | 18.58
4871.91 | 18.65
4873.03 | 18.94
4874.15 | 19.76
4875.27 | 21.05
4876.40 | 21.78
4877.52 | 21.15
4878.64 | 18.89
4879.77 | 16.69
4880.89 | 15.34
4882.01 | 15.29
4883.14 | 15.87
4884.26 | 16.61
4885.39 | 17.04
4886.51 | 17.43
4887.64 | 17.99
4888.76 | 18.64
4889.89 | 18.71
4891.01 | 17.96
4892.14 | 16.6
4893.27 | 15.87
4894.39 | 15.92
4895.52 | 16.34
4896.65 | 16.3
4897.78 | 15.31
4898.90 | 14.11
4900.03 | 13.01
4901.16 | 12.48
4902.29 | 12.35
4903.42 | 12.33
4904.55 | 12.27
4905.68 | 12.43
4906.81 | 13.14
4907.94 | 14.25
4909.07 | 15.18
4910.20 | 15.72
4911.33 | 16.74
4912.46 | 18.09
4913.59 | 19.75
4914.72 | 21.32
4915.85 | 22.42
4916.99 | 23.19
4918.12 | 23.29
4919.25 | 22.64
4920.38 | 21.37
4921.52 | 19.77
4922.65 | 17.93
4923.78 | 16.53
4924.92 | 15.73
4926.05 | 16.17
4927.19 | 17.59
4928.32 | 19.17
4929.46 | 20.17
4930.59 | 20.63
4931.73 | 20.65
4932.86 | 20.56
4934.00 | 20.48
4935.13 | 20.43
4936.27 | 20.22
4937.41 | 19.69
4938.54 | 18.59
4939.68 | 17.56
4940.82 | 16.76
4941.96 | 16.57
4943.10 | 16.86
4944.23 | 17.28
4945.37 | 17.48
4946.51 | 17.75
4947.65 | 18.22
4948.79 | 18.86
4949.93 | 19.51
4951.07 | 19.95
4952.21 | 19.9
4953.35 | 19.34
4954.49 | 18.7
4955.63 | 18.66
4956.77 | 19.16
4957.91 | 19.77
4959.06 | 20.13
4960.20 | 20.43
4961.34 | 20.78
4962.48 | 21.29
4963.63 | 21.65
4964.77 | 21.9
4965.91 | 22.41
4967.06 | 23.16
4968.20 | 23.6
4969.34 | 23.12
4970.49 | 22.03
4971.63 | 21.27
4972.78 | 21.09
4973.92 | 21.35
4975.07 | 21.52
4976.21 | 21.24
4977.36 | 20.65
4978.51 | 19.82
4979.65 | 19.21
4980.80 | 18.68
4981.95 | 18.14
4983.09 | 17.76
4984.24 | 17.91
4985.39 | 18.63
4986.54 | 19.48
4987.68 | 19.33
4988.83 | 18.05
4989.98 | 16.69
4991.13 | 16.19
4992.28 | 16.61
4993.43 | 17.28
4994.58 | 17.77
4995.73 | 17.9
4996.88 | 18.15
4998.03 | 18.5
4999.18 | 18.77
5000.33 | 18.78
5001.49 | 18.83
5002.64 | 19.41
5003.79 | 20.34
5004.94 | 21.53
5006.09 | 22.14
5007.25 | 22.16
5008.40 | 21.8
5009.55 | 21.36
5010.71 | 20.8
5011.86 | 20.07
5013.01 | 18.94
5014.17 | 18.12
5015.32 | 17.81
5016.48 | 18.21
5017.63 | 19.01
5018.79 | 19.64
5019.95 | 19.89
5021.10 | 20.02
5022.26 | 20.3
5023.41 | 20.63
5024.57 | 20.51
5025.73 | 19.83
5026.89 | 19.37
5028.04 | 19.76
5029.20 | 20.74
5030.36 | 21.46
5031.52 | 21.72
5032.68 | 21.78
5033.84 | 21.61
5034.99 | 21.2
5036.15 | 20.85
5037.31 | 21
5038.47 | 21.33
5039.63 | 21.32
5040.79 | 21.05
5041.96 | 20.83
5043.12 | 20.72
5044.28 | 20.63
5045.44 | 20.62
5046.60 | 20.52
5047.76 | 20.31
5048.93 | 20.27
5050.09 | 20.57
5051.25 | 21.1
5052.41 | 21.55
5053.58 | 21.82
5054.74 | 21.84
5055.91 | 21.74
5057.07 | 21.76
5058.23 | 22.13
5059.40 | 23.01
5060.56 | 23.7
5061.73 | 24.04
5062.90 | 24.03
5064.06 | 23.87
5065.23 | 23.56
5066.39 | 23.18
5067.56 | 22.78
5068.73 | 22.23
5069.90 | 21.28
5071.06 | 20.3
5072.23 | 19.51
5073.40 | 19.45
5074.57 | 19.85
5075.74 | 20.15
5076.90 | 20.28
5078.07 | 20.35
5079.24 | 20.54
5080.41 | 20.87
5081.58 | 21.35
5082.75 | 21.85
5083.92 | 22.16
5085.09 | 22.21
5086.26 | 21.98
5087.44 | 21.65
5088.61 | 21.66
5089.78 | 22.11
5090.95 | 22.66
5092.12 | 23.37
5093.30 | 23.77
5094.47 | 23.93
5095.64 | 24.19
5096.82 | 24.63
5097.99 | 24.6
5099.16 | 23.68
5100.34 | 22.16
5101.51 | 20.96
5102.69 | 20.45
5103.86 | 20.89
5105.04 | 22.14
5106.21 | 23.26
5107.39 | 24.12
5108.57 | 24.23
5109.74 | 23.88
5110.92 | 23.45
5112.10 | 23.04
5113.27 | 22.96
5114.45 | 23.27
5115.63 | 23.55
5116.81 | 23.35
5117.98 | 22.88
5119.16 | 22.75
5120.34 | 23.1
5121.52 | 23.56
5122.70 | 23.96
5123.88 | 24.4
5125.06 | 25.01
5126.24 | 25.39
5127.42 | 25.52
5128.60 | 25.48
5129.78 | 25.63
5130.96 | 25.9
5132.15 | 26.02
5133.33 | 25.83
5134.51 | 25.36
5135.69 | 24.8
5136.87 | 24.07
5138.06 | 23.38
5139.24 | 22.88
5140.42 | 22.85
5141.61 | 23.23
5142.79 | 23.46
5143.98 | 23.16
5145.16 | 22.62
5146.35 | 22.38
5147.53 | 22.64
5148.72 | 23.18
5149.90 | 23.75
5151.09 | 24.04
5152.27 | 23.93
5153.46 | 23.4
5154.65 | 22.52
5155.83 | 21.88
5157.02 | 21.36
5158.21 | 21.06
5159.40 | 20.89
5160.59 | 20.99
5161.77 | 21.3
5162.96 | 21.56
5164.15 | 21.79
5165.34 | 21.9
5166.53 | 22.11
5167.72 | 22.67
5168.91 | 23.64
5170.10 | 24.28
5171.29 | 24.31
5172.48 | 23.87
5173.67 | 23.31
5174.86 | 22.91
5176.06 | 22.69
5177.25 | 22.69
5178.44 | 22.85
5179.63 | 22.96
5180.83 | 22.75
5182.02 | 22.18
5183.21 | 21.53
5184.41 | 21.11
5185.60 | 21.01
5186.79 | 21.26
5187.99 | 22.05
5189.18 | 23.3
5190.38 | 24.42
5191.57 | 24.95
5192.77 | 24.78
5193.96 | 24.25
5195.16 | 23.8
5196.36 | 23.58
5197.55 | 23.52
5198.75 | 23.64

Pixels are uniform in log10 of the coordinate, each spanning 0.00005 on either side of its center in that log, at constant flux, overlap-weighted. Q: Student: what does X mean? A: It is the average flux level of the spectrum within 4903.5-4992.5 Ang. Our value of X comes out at 19.1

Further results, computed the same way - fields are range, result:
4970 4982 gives 20.5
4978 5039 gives 19.5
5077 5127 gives 22.8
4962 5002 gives 19.7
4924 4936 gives 19.1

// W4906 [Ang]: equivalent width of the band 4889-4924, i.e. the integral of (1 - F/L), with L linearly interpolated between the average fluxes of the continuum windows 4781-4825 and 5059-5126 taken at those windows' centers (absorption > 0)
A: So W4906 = 3.8 Ang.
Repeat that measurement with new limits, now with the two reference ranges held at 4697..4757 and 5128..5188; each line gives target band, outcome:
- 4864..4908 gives 6.9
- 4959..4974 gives -0.9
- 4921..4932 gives 0.9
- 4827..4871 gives 2.9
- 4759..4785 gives 0.6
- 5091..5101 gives -0.7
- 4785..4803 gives 0.5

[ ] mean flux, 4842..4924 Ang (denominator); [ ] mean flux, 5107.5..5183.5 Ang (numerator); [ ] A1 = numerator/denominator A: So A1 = 1.34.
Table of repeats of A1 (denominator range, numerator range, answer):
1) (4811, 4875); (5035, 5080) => 1.23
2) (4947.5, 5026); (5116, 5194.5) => 1.18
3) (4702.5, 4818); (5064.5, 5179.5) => 1.32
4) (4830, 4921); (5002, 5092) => 1.20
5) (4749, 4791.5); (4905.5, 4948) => 1.07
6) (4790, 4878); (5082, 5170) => 1.32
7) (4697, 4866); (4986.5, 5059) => 1.15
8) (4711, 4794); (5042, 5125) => 1.25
